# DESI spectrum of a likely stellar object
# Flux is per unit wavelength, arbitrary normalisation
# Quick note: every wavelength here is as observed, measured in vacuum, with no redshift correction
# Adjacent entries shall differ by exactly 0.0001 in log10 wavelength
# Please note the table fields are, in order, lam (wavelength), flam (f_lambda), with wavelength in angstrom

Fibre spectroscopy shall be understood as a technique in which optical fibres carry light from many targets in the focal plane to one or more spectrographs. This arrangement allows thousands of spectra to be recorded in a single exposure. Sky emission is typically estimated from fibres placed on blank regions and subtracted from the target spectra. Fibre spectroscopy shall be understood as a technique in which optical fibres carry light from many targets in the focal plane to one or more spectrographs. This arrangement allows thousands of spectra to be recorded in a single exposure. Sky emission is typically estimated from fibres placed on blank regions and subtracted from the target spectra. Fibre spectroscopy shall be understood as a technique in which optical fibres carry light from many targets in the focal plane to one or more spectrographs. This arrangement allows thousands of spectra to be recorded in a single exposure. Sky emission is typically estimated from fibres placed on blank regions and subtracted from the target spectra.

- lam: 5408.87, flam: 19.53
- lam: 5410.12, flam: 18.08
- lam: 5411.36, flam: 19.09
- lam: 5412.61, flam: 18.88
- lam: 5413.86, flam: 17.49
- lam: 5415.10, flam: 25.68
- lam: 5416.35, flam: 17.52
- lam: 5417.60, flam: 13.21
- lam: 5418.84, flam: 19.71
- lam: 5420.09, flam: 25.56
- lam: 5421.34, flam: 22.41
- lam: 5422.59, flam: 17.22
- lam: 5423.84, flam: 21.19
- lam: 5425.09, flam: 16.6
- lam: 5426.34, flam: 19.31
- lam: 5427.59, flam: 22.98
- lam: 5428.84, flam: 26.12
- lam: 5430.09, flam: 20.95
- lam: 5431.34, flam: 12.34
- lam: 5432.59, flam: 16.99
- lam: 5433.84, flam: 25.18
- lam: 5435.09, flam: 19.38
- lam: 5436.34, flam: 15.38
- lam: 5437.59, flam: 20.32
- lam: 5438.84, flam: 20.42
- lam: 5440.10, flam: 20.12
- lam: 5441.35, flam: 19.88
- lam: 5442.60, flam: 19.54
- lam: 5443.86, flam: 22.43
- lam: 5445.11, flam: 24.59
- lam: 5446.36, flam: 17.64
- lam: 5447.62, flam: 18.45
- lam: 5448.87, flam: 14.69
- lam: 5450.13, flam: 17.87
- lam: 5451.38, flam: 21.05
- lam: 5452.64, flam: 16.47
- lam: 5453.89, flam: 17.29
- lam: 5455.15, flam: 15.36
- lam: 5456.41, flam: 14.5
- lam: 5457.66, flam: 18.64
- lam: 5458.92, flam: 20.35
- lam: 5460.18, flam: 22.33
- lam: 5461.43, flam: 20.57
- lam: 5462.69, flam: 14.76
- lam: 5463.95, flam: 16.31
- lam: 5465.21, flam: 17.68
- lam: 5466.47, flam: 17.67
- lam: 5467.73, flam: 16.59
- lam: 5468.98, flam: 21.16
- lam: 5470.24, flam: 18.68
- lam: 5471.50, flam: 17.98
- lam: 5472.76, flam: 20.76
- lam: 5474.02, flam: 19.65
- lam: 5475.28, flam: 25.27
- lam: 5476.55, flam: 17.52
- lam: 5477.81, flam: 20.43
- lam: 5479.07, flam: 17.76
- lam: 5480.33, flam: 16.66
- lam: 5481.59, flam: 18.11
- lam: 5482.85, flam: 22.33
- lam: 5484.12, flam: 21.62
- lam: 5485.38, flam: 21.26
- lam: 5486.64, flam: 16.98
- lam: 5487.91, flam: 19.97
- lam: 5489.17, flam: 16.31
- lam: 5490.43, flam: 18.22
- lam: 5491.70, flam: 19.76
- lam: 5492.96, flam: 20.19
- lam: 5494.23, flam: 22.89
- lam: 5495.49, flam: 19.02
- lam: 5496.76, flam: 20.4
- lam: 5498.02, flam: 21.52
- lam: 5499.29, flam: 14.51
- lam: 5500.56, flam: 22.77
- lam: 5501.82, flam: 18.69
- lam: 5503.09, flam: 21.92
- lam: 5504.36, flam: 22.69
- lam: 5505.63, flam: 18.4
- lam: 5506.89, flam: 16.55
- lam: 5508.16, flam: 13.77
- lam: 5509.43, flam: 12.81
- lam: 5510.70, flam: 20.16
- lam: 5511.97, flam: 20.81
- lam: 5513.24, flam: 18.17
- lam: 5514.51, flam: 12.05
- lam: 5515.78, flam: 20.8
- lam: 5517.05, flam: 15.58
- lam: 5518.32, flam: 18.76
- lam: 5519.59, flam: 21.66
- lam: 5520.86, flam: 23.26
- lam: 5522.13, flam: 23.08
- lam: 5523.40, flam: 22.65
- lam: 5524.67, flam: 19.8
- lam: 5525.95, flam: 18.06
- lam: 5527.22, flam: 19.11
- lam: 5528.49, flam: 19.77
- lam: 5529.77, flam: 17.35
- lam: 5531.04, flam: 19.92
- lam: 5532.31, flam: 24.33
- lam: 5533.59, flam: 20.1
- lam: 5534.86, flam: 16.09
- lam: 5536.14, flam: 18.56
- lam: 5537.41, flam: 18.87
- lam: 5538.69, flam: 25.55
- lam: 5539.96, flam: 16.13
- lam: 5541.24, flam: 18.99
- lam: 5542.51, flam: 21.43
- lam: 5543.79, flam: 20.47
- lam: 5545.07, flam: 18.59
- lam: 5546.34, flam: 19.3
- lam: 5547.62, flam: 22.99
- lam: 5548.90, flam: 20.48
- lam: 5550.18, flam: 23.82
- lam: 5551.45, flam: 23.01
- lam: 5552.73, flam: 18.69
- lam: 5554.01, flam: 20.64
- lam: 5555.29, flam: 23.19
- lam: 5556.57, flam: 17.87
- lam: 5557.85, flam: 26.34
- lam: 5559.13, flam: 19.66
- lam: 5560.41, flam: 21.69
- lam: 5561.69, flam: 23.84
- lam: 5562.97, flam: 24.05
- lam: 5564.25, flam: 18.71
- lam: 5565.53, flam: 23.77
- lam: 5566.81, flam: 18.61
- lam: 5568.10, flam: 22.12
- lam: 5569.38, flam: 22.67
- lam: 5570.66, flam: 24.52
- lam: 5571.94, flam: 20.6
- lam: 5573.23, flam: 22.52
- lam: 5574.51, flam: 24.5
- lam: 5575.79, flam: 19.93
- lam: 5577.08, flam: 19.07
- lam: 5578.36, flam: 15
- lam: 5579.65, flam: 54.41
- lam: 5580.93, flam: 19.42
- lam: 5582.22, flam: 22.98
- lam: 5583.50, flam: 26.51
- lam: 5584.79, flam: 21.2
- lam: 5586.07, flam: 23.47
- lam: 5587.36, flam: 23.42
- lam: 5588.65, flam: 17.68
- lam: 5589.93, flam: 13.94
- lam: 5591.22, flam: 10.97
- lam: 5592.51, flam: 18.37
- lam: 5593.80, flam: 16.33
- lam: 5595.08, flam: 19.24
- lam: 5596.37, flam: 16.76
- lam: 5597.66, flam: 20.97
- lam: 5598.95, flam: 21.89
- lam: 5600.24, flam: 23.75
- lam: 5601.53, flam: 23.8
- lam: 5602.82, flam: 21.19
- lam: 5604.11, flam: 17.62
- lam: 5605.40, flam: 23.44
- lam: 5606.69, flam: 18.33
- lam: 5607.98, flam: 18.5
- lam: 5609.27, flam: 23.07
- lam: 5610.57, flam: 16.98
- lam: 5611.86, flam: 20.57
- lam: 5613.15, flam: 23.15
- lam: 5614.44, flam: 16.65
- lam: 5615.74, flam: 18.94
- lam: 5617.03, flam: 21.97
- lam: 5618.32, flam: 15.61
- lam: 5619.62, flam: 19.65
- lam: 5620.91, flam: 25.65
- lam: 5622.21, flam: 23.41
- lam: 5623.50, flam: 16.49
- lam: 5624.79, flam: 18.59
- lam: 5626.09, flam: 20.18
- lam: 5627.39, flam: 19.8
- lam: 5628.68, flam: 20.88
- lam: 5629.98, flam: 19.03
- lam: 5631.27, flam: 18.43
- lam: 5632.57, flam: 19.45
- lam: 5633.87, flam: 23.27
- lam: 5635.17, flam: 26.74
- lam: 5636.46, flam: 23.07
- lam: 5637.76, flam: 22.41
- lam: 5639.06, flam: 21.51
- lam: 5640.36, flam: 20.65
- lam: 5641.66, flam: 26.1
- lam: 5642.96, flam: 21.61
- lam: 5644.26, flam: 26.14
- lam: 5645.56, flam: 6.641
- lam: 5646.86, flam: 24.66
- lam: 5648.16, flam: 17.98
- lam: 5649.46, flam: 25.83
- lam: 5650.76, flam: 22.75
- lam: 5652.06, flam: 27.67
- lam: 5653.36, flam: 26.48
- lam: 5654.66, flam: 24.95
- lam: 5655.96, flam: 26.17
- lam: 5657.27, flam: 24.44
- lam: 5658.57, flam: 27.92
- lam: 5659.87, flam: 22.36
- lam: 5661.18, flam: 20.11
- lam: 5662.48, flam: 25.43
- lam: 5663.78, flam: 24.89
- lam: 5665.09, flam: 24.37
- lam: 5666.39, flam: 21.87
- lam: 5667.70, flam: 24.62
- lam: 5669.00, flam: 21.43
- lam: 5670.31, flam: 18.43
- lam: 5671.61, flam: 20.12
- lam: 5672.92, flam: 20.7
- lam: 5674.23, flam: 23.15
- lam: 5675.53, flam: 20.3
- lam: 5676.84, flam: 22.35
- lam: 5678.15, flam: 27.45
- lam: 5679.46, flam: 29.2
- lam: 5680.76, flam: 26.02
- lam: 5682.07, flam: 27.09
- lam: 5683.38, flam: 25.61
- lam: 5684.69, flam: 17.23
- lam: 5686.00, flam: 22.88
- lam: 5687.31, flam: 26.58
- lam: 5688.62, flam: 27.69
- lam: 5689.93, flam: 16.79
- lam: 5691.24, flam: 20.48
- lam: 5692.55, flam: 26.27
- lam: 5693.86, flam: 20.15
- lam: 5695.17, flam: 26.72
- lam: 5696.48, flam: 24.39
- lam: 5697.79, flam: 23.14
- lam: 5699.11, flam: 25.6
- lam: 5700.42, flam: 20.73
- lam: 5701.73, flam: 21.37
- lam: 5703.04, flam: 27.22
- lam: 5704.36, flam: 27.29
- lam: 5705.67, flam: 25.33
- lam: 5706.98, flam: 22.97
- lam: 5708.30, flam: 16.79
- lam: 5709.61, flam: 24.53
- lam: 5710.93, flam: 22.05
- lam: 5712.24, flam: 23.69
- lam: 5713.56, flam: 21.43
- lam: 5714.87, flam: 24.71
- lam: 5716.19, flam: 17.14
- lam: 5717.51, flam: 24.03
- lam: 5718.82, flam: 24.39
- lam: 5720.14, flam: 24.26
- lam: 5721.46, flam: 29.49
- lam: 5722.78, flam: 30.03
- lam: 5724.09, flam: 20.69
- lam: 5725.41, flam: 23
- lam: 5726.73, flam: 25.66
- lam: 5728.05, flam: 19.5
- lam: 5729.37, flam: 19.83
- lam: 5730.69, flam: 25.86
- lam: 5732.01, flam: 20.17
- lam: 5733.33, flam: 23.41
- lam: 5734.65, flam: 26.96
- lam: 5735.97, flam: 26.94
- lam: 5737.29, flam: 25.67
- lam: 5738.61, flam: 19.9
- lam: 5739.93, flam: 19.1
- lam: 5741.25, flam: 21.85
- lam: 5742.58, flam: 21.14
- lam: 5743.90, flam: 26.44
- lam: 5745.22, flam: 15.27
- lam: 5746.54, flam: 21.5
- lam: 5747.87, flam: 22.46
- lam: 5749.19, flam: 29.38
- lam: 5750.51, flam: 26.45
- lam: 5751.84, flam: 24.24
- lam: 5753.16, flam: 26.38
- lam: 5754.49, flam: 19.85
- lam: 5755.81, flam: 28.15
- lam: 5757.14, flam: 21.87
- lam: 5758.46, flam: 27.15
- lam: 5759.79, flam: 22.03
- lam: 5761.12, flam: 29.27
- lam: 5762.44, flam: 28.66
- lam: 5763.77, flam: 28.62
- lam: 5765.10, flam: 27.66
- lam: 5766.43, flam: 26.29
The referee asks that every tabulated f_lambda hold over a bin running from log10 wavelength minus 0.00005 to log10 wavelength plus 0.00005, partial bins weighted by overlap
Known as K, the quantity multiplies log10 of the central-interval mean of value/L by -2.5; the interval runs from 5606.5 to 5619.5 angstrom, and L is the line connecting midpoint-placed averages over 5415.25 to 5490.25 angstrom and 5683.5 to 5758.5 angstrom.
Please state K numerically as 0.121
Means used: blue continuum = 19.2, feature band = 19.4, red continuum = 23.4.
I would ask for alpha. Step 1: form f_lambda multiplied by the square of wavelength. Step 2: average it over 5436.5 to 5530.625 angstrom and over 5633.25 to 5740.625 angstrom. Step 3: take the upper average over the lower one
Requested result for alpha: 1.32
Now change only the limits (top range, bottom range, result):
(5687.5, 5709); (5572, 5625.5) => 1.16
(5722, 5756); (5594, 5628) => 1.21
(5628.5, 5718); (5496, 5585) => 1.16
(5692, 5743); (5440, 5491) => 1.36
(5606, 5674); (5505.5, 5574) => 1.11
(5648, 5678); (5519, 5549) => 1.21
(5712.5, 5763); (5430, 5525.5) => 1.37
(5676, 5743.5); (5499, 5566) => 1.25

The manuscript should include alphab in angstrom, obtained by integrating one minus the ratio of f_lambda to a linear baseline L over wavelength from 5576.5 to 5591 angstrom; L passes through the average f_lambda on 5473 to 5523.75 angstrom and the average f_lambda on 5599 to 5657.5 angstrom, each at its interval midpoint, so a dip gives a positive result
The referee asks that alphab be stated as -1.6 angstrom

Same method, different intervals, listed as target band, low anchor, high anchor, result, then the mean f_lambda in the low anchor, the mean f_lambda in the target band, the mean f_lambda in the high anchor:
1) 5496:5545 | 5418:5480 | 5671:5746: 2.50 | 19.3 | 19.3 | 23.3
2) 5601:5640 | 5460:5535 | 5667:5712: 2.23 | 19.2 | 20.6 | 23.3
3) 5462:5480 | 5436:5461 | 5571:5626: 0.48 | 18.9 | 18.7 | 20.9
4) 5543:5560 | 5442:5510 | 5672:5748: -0.69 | 18.9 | 21.2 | 23.3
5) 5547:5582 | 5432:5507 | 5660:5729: -2.81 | 19.2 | 22.7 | 23.4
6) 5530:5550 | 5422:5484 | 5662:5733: 0.47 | 19.1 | 20.1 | 23.4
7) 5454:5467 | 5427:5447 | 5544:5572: 1.73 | 20.3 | 17.8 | 21.6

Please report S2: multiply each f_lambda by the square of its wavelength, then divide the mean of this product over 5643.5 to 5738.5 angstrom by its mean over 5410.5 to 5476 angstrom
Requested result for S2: 1.3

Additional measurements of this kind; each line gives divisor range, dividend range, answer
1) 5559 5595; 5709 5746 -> 1.12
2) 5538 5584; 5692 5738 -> 1.13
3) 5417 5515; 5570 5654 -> 1.17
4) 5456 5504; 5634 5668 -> 1.29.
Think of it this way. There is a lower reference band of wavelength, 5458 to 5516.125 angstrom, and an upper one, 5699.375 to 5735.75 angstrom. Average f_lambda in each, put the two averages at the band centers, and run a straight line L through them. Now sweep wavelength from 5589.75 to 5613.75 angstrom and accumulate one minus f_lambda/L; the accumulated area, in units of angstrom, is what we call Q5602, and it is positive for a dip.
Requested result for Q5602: 2.0 angstrom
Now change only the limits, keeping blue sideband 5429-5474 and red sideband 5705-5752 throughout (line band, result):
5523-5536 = 0.3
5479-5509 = 0.3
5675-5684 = -1.2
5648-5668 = -2.1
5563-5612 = -0.8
